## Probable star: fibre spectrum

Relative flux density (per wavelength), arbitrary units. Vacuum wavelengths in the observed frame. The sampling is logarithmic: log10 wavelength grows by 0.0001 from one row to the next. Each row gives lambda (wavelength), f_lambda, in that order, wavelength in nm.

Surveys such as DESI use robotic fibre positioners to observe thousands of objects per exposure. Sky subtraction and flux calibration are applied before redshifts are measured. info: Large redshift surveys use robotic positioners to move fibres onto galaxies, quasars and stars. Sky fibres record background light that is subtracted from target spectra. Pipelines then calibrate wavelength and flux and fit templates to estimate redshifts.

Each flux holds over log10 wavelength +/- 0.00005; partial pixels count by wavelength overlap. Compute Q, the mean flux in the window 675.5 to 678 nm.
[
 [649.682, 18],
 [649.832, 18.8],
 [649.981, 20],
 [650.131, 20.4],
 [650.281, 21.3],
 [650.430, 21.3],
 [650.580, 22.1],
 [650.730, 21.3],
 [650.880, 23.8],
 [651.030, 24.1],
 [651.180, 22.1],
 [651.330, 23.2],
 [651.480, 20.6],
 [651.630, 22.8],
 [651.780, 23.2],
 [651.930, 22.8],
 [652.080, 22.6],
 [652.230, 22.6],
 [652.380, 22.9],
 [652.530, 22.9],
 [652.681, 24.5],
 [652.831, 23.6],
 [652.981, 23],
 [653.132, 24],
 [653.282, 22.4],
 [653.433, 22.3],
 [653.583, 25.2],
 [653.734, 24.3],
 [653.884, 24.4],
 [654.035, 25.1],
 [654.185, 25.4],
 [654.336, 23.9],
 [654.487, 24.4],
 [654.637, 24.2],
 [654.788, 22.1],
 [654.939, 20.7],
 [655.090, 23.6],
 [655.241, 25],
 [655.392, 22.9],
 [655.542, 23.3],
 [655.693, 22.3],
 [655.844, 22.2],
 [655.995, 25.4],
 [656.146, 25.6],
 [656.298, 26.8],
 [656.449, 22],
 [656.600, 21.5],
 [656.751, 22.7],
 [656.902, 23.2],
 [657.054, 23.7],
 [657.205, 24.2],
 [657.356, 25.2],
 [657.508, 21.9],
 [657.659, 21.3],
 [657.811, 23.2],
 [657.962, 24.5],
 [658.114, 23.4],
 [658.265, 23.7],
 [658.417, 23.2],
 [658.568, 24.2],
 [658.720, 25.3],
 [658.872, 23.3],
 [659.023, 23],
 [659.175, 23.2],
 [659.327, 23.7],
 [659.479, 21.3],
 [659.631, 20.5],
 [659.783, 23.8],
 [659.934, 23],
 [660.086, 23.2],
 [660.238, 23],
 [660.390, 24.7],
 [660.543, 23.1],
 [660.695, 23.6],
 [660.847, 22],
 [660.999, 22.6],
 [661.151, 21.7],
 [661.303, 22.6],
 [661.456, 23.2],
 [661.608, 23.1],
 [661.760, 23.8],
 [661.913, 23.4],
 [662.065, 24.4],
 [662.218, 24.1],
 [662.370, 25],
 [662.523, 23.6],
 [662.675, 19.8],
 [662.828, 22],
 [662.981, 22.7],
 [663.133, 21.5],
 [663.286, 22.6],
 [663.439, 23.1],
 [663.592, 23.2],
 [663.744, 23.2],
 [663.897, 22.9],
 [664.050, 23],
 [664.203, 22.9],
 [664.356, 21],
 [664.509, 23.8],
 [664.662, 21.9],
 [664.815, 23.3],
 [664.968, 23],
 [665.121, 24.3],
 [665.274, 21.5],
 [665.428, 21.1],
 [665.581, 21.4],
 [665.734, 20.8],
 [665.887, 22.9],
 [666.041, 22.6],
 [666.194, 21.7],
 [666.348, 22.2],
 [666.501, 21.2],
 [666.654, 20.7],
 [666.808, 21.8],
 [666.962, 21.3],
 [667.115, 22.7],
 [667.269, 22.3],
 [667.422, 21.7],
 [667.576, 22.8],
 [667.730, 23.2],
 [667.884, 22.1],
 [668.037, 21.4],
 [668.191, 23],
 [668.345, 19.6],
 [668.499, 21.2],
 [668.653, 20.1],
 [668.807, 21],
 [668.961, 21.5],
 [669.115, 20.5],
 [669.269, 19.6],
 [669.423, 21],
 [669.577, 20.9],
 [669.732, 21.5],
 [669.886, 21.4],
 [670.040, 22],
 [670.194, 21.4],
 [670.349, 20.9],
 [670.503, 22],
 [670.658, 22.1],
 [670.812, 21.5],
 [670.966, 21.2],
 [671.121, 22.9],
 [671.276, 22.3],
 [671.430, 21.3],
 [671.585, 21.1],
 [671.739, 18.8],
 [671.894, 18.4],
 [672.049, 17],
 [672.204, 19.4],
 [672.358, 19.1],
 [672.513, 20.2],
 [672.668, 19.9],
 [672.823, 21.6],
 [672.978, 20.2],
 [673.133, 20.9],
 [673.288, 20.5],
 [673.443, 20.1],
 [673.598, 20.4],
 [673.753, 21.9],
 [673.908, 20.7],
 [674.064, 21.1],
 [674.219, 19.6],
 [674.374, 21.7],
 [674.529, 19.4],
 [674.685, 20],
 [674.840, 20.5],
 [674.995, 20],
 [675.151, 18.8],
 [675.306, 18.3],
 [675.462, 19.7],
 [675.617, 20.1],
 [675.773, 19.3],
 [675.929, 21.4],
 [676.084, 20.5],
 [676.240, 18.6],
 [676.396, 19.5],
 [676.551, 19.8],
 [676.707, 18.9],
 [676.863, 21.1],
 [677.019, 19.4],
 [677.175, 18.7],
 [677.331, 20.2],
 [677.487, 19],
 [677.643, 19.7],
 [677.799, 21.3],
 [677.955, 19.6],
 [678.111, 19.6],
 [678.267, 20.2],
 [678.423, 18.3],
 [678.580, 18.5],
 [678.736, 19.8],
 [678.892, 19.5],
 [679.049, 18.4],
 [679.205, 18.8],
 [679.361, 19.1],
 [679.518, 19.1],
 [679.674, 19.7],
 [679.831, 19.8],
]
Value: 19.8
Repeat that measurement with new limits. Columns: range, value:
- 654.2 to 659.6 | 23.4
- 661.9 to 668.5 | 22.4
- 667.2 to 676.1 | 20.7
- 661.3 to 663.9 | 23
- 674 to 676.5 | 19.9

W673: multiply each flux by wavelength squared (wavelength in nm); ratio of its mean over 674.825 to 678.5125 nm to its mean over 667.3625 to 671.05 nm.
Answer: 0.94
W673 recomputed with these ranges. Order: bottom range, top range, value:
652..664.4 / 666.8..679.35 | 0.92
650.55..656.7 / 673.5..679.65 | 0.91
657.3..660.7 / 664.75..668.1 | 0.97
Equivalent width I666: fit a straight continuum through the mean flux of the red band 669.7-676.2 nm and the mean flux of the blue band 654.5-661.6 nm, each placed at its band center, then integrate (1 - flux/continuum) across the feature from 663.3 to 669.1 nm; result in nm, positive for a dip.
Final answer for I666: -0.091 nm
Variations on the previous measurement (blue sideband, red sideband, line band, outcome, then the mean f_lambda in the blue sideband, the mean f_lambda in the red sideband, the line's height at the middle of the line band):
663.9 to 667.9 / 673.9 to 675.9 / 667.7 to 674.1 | 0.03 nm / 22.2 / 19.9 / 20.9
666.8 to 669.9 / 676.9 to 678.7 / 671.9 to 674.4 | 0.04 nm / 21.4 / 19.5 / 20.5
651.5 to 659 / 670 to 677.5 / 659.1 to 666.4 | -0.18 nm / 23.5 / 20.3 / 22.2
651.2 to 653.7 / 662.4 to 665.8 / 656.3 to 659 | -0.08 nm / 23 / 22.4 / 22.8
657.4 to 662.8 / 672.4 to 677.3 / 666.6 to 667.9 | -0.03 nm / 23.1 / 20.1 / 21.7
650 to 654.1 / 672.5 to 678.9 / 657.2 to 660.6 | -0.19 nm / 22.9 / 20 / 22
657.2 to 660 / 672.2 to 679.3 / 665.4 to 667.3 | 0.00 nm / 23.2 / 19.9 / 21.7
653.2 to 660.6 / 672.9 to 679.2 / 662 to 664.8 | -0.07 nm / 23.5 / 19.9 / 22.3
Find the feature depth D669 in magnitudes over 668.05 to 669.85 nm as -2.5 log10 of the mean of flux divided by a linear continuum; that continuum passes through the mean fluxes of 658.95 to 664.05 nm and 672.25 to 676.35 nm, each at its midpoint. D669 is 0.02 mag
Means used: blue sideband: 22.9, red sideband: 20.2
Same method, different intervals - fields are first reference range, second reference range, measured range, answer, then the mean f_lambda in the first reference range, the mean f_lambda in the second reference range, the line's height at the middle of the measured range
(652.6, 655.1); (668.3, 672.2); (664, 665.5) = -0.04 mag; 23.7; 20.8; 21.8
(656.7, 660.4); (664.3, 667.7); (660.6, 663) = -0.01 mag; 23.3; 22.1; 22.8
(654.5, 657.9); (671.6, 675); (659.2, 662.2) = -0.02 mag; 23.3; 20.1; 22.5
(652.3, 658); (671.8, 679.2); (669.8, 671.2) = -0.05 mag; 23.6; 19.8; 20.7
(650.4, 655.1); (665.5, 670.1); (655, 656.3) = -0.05 mag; 23.2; 21.5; 22.9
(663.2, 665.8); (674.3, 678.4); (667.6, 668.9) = 0.01 mag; 22.5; 19.8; 21.7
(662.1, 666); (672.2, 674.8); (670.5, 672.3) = 0.02 mag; 22.6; 20.4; 20.9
